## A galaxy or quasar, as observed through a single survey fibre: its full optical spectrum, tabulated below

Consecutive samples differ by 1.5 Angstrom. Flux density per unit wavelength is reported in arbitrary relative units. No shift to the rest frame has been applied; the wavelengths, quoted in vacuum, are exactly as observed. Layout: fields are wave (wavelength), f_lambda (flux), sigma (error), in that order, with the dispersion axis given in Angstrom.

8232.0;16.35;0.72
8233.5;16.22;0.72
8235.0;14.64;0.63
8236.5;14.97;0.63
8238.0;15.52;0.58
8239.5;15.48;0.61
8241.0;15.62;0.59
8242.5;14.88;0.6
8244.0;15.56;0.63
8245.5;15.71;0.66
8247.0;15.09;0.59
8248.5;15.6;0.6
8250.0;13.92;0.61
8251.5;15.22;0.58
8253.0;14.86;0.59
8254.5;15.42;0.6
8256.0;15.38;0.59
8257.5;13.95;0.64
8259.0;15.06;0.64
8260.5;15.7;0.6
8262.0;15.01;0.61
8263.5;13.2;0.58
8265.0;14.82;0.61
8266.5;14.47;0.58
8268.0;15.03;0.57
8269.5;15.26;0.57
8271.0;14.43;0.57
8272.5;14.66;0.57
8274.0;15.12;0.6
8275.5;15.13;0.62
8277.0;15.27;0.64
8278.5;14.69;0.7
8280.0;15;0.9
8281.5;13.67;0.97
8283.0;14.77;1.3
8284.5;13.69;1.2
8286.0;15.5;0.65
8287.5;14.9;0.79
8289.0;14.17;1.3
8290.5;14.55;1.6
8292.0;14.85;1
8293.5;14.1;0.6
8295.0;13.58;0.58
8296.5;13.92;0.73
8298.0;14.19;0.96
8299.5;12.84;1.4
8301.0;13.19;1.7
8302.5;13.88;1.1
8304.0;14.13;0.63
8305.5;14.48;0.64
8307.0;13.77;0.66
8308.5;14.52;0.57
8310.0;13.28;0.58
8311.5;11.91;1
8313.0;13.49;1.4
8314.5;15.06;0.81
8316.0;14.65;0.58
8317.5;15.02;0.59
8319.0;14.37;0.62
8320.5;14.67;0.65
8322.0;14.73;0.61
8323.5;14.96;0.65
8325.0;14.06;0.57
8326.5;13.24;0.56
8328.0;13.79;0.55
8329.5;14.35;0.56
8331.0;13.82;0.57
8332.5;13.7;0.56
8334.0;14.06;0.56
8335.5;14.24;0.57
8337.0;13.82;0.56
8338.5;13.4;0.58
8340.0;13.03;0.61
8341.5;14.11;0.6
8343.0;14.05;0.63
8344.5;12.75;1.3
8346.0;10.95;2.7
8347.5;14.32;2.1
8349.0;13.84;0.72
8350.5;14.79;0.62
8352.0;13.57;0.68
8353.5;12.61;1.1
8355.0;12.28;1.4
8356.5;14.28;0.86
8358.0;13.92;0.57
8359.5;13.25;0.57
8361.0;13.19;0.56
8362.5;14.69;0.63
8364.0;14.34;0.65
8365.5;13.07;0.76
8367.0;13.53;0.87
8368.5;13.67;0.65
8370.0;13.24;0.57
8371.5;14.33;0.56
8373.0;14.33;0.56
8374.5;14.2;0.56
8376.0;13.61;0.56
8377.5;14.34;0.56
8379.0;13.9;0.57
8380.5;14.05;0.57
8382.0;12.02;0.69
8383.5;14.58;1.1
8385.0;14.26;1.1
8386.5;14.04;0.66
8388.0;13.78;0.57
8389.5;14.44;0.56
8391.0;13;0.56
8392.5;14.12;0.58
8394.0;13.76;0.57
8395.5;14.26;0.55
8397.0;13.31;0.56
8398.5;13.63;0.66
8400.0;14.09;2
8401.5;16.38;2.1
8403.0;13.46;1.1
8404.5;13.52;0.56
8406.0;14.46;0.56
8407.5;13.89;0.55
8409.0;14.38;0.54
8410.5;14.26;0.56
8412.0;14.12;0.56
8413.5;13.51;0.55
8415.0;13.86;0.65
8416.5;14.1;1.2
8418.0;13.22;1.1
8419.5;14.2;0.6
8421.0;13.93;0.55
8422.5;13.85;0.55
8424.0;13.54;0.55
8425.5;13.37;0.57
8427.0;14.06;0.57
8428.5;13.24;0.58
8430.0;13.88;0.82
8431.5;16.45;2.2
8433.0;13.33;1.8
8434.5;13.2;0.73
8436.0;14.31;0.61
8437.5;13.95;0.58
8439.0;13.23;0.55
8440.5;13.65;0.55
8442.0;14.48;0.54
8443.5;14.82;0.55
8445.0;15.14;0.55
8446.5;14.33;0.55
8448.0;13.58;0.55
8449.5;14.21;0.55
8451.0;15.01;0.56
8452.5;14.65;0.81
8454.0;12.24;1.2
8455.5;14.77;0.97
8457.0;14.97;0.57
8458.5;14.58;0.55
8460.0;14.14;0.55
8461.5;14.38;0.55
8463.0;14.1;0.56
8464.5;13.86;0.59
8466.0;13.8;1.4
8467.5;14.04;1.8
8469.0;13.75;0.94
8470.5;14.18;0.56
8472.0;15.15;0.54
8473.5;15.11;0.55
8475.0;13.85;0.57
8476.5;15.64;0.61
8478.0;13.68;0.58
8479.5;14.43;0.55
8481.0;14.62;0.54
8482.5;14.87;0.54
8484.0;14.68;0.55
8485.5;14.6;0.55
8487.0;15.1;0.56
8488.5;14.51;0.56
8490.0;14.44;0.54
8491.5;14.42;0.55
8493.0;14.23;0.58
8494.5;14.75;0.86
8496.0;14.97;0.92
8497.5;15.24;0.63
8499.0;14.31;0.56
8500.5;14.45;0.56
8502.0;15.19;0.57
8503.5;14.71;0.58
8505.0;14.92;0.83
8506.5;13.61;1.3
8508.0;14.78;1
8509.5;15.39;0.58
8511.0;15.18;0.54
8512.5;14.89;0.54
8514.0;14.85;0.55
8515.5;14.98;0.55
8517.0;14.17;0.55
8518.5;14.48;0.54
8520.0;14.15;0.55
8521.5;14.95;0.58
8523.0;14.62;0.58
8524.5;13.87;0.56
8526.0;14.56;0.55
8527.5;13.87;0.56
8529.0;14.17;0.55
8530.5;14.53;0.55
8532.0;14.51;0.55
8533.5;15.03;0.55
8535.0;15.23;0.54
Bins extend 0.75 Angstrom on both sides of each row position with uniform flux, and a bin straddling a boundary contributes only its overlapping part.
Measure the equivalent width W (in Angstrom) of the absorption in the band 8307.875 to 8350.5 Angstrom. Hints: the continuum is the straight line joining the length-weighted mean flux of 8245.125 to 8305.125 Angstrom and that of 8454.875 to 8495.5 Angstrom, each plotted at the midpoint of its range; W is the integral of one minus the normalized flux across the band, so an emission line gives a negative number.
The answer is 2.0 Angstrom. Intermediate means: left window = 14.6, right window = 14.5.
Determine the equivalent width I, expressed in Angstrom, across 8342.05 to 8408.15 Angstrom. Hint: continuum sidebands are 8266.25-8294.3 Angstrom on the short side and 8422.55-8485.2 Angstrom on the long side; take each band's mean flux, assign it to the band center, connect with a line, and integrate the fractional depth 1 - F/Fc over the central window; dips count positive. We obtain 3.04 Angstrom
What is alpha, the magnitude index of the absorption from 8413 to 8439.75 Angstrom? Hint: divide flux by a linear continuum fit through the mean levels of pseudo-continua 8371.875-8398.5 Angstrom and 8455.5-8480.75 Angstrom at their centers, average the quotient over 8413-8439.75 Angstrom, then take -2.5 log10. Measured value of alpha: 0.02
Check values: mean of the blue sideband 13.9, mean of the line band 13.8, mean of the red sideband 14.4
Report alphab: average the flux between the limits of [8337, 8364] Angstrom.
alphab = 13.5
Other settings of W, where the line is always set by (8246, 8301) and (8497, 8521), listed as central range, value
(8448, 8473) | 0.8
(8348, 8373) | 1.6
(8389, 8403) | 0.6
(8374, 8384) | 0.6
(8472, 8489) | 0.0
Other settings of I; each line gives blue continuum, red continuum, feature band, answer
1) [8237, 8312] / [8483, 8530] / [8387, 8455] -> 2.8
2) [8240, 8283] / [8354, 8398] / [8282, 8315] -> 1.2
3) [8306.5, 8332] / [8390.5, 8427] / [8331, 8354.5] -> 0.9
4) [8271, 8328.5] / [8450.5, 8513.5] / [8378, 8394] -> 0.6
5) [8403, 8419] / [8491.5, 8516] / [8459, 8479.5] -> 0.2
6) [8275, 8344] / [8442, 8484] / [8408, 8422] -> 0.3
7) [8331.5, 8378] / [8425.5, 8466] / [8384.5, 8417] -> -0.3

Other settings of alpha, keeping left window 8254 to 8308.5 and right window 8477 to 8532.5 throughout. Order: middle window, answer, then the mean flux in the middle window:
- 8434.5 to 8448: 0.032 mag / 14.1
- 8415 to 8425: 0.058 mag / 13.8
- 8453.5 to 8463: 0.026 mag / 14.2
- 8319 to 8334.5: 0.027 mag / 14.2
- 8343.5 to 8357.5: 0.096 mag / 13.3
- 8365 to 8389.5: 0.053 mag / 13.8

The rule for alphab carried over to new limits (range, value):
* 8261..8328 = 14.3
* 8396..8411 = 14.1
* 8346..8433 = 13.9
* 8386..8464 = 14.1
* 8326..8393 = 13.7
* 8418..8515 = 14.4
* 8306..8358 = 13.8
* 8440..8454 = 14.3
